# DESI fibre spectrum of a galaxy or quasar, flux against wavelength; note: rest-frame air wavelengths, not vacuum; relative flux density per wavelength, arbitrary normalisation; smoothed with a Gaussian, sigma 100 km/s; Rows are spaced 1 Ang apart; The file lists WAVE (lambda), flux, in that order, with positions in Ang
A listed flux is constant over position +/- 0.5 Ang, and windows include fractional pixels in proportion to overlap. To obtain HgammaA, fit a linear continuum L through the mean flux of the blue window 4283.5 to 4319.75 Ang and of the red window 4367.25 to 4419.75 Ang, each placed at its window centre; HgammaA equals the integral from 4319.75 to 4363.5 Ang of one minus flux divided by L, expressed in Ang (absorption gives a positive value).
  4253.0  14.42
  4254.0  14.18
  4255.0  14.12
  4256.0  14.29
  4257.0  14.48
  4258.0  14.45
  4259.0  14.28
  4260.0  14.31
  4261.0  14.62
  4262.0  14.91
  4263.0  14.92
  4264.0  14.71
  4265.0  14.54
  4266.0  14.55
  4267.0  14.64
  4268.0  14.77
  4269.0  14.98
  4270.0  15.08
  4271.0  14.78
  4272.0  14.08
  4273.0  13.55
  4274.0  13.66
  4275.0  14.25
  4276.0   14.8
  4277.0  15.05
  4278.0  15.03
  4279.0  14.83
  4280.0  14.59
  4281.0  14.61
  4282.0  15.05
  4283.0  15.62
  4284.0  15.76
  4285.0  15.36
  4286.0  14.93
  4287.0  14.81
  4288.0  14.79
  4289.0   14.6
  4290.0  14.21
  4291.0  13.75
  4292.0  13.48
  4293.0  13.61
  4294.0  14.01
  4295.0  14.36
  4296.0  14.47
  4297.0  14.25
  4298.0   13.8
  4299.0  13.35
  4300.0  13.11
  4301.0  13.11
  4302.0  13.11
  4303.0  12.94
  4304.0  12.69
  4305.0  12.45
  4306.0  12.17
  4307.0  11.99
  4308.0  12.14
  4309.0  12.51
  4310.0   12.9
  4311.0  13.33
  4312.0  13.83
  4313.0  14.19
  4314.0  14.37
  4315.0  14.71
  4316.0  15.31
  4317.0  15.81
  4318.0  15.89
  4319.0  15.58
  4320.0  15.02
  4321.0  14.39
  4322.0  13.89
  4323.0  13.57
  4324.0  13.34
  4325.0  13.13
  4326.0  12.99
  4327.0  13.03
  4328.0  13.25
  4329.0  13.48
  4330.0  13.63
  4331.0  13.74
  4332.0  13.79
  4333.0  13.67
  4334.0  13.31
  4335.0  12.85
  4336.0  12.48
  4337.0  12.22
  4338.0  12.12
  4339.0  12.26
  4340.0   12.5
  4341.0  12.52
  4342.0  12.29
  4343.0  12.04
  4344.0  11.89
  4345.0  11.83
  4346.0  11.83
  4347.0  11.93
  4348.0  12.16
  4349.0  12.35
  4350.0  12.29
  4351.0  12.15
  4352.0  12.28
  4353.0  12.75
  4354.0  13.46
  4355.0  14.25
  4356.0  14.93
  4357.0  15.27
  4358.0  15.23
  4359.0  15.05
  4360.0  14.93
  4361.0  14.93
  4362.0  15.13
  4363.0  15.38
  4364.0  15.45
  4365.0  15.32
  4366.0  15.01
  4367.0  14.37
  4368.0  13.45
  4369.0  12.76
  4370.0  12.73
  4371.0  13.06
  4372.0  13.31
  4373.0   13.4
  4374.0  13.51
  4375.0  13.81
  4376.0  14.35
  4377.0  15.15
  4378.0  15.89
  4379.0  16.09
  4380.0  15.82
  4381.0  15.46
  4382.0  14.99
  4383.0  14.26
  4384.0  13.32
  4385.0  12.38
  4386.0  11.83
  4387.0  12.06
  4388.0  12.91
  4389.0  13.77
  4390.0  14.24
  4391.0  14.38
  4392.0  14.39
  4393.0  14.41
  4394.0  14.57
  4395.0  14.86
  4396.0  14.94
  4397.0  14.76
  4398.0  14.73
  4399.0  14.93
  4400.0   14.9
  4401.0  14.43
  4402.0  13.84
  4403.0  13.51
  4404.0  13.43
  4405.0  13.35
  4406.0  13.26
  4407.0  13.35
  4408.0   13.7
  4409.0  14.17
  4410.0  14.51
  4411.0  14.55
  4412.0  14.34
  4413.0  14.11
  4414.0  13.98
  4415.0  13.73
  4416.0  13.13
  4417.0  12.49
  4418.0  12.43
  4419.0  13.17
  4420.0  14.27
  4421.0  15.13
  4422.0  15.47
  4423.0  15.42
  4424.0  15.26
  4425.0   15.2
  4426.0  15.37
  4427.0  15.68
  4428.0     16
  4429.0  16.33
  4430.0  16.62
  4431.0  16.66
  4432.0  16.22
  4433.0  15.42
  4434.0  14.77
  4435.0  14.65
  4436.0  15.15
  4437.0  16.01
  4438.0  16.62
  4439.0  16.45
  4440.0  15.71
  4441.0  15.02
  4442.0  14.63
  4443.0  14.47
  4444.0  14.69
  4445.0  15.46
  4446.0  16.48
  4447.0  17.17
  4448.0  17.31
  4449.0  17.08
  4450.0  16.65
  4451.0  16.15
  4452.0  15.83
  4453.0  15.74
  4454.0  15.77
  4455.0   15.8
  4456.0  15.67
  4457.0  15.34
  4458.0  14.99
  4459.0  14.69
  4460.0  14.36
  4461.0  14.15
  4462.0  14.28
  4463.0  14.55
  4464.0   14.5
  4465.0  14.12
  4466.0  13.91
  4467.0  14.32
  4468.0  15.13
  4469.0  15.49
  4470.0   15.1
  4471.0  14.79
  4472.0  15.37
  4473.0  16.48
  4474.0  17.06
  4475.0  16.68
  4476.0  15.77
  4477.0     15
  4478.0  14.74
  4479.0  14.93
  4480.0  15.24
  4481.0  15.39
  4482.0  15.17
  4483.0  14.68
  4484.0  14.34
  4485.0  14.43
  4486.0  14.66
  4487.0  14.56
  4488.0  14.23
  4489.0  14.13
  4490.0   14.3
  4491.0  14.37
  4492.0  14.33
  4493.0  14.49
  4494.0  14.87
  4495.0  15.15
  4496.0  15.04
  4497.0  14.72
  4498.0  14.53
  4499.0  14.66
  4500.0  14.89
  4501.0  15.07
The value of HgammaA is 2.0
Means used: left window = 13.9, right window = 13.9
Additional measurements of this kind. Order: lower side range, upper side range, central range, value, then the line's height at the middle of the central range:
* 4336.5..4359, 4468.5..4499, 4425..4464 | -3.4 Ang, 14.4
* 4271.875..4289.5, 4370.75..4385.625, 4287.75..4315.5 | 2.2 Ang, 14.7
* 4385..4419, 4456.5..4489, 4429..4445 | -1.3 Ang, 14.4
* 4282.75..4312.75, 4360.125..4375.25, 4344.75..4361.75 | 0.7 Ang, 14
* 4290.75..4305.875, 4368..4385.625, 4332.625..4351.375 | 2.0 Ang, 13.8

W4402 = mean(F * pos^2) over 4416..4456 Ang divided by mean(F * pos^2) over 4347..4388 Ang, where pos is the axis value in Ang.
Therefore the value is 1.1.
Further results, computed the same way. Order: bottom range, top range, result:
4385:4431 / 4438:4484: 1.10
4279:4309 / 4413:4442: 1.15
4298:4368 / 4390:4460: 1.16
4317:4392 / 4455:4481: 1.16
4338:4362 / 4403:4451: 1.18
